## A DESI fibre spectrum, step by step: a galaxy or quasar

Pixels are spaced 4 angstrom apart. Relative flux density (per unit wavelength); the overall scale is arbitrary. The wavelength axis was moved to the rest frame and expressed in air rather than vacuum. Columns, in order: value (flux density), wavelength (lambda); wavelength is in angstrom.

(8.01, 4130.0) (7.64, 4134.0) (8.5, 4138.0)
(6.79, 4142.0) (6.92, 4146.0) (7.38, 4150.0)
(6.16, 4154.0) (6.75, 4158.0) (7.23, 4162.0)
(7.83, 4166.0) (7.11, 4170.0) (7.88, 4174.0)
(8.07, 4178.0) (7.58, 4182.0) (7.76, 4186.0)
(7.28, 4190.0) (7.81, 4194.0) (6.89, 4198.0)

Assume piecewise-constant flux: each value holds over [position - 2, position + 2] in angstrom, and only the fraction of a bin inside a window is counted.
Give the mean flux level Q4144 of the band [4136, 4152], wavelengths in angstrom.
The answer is 7.4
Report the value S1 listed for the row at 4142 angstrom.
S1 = 6.79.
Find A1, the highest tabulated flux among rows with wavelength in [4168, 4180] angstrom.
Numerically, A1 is 8.07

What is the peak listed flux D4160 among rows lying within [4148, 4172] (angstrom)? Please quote 7.83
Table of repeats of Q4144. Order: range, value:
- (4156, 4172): 7.23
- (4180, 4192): 7.54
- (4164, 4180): 7.72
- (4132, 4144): 7.64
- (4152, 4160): 6.46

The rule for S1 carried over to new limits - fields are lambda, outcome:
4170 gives 7.11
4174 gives 7.88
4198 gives 6.89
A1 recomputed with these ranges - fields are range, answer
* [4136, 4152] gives 8.5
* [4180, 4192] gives 7.76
